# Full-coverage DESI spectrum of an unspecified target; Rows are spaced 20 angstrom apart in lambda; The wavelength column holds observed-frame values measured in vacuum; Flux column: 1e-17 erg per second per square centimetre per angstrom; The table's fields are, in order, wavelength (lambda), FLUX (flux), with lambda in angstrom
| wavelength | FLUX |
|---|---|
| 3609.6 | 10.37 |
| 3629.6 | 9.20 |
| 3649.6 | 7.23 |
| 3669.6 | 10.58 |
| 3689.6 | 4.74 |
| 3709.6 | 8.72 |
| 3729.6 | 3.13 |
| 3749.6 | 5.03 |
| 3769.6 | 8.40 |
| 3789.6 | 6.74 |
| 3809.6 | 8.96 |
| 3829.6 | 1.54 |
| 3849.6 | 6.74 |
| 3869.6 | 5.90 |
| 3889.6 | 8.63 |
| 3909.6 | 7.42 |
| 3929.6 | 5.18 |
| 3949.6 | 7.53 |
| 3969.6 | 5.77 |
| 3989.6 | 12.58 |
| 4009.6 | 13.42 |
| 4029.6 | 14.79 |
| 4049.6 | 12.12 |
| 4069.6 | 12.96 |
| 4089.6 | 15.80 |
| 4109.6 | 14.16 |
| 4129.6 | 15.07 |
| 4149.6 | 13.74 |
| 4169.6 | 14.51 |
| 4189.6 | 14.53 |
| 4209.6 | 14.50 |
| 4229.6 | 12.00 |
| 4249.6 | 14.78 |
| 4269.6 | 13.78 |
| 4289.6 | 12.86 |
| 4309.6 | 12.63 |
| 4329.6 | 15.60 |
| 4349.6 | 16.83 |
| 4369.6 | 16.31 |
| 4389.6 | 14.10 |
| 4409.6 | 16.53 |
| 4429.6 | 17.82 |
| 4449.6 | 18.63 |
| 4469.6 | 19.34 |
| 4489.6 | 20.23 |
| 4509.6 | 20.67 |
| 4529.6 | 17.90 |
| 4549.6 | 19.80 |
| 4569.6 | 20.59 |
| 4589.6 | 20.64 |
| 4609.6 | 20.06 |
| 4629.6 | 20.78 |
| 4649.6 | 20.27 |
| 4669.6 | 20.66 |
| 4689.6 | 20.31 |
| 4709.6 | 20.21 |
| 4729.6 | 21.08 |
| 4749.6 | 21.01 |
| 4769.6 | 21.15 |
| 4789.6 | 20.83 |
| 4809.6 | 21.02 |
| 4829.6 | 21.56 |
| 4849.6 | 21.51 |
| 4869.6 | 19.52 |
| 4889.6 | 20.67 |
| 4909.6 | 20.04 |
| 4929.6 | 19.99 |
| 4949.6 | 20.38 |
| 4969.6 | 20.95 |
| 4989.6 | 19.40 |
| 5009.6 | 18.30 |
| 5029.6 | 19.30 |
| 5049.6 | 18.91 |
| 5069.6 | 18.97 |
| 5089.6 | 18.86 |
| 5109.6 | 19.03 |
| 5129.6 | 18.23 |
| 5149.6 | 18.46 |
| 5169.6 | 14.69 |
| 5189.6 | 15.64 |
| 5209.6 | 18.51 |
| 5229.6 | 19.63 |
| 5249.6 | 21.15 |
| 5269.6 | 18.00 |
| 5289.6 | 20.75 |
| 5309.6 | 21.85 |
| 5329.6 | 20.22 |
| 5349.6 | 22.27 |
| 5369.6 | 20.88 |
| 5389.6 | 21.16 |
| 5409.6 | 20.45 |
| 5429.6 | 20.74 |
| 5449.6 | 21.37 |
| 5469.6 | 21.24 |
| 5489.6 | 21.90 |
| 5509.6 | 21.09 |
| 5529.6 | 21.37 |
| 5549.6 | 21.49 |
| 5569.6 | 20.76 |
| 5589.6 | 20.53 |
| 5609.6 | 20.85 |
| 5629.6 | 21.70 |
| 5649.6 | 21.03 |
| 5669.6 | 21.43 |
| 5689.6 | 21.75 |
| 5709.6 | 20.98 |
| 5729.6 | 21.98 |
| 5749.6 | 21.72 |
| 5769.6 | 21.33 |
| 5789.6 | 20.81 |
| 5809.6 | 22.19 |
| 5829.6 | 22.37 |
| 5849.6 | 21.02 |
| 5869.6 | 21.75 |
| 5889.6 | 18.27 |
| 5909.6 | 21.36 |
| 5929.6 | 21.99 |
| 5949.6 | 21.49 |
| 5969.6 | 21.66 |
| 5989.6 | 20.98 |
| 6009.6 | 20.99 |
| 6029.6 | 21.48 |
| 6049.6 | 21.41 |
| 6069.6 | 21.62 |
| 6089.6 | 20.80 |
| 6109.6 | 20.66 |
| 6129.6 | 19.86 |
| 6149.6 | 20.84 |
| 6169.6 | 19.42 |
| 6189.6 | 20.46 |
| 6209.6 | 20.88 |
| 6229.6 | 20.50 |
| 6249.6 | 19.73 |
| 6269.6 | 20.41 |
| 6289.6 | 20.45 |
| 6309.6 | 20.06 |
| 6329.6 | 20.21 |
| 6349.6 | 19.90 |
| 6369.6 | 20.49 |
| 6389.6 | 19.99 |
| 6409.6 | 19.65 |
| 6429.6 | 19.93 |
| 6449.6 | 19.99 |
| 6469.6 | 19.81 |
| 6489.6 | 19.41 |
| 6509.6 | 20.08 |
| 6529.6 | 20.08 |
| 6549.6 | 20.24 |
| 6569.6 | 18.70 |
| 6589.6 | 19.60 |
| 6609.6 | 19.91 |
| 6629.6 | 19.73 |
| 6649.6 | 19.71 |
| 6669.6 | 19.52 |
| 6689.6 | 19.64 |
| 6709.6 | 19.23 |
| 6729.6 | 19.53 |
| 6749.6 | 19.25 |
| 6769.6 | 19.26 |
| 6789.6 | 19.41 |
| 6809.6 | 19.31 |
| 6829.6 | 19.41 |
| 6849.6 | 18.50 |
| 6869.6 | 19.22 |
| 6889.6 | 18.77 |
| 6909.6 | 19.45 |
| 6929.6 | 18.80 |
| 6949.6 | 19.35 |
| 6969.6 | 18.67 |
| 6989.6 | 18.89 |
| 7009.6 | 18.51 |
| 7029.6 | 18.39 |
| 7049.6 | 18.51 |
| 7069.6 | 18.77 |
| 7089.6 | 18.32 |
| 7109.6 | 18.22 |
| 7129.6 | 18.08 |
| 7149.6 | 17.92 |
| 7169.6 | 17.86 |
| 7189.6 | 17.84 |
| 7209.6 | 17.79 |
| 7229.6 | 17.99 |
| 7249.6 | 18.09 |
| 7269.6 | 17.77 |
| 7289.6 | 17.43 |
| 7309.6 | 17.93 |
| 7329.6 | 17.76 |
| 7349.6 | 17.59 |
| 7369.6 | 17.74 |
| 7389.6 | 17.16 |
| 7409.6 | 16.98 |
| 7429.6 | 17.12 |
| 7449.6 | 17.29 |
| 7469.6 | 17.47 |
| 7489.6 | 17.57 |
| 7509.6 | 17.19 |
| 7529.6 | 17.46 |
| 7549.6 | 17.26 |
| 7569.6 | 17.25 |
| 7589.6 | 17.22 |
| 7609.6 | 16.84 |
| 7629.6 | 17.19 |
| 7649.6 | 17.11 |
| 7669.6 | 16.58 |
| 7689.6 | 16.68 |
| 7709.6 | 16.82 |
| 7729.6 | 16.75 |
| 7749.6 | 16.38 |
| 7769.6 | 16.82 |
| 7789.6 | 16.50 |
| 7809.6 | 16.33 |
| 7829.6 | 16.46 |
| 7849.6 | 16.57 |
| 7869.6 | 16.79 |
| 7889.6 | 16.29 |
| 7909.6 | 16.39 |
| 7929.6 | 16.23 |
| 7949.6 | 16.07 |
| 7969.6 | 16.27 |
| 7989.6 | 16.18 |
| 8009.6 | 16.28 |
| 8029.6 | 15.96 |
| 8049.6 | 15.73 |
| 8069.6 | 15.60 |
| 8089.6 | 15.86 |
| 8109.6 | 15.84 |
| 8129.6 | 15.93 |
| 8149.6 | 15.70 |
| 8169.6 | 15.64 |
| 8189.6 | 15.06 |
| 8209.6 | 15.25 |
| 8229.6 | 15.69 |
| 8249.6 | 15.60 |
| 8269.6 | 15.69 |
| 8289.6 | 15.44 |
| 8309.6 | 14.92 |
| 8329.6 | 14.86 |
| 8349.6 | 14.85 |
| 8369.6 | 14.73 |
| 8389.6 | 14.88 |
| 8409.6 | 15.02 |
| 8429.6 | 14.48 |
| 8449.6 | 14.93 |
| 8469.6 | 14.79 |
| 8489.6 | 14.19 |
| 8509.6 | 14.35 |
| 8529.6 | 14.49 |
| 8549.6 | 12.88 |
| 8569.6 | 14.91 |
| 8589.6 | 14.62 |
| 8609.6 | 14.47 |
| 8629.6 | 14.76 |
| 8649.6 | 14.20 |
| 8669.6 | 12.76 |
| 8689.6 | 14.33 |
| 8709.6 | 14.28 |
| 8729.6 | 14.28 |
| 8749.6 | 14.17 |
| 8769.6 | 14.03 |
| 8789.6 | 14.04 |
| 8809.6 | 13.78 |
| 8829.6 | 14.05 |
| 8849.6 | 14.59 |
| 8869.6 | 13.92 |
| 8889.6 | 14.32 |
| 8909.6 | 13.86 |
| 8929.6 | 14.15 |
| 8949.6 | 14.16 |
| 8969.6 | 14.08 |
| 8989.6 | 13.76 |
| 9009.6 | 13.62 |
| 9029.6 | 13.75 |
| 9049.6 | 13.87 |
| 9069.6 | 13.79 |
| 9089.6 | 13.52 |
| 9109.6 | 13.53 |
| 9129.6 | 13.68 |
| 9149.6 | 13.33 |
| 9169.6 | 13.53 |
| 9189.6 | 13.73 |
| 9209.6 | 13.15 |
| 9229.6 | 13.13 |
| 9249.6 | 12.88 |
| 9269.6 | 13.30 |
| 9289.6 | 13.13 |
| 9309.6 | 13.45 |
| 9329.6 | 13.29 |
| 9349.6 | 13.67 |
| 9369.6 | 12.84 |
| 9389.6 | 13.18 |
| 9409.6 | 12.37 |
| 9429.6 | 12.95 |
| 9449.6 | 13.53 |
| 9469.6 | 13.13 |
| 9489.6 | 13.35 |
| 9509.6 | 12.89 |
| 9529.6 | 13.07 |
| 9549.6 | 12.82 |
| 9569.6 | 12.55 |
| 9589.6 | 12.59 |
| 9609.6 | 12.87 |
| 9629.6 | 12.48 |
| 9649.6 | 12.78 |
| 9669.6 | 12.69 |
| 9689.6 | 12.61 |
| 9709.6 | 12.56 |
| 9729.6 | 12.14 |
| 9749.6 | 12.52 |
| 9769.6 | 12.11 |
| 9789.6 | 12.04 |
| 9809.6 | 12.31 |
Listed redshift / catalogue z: 0.000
